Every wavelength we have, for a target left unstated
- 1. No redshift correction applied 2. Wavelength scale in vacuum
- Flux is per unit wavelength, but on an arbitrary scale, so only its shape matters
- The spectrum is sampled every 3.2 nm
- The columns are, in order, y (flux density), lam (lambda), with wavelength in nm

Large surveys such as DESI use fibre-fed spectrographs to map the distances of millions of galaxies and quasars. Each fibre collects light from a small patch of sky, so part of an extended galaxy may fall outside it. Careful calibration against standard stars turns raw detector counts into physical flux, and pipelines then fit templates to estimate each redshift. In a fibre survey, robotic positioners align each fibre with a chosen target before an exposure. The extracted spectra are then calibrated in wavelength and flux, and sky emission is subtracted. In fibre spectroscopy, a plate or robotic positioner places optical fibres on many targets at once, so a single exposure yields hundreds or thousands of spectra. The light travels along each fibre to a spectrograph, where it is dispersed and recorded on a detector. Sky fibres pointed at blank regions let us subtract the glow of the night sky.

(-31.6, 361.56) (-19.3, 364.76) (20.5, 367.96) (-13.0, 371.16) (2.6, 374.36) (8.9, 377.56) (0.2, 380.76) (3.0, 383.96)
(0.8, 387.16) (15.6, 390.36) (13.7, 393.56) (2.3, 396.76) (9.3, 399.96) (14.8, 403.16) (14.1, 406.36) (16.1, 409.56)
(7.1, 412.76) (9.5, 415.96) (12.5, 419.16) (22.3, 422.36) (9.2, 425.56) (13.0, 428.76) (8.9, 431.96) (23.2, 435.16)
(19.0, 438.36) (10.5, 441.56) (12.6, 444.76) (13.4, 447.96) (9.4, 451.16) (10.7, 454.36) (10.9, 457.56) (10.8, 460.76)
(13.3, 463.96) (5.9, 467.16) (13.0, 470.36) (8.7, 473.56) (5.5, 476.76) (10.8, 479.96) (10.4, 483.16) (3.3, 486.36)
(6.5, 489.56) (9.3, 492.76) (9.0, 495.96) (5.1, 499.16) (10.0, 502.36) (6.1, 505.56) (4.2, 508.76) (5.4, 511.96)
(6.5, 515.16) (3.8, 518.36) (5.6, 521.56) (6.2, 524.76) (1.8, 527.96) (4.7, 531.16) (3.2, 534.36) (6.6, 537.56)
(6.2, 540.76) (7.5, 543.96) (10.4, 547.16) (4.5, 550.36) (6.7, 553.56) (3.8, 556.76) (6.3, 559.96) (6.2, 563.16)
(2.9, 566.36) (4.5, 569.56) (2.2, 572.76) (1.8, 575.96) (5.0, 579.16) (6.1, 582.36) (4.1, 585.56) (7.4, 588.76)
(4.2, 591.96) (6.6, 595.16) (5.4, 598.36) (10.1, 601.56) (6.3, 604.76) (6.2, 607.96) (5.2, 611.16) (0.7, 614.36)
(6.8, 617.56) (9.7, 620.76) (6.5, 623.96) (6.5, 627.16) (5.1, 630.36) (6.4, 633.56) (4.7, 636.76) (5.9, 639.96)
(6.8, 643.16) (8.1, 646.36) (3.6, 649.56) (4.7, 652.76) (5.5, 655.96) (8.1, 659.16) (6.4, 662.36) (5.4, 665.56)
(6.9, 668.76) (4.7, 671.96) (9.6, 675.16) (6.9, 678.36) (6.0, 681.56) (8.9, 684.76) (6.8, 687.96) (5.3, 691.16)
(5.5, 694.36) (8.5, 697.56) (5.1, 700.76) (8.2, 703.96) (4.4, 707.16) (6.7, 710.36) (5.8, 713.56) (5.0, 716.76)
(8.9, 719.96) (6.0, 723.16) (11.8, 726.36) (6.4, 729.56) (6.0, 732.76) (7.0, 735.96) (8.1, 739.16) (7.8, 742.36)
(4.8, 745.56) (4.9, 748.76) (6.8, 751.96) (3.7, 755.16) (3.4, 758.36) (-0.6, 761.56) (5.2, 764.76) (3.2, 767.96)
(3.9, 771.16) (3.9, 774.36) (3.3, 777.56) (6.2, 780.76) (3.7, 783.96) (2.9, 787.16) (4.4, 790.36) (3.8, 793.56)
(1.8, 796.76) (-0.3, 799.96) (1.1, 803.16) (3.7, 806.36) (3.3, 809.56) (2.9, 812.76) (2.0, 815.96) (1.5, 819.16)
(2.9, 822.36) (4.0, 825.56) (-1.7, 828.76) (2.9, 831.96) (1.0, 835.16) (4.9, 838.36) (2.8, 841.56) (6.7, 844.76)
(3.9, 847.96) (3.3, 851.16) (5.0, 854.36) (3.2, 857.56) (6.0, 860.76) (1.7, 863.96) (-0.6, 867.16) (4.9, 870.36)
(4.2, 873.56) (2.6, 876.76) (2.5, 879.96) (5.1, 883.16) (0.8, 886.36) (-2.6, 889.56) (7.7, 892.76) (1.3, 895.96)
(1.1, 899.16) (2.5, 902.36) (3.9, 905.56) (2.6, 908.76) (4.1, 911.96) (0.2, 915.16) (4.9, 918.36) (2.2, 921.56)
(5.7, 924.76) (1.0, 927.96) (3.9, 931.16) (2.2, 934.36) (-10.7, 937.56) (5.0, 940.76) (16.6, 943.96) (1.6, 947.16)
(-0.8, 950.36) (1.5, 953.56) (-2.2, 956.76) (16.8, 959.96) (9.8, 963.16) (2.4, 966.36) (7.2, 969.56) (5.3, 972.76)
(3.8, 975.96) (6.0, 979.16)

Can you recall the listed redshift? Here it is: 1.578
